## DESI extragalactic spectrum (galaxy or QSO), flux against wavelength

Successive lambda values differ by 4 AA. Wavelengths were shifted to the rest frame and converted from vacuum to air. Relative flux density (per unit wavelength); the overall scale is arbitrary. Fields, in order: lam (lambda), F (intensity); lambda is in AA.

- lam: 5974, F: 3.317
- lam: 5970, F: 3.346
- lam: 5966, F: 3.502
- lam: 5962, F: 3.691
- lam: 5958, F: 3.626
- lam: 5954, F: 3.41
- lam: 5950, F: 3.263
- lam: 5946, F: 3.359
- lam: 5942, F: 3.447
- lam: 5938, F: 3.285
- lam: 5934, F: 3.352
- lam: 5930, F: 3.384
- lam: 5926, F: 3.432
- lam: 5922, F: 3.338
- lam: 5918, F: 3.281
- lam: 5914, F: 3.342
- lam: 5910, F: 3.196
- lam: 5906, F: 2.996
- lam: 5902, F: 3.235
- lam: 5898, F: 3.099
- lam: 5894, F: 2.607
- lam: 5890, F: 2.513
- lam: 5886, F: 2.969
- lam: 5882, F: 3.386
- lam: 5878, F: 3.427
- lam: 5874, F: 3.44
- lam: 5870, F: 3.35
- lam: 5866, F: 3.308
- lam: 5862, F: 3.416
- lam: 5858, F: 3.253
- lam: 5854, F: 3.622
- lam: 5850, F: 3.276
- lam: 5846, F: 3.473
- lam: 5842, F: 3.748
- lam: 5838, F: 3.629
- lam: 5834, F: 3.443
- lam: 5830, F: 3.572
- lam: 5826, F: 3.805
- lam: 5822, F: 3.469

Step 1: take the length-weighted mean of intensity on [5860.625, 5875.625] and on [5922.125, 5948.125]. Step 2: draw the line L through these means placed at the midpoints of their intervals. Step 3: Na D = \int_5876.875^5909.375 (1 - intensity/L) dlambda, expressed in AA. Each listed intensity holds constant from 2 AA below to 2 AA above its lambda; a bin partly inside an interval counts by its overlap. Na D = 3.4 AA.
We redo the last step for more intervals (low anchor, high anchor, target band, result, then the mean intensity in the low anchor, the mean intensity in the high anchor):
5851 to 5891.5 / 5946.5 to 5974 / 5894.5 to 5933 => 1.5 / 3.28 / 3.46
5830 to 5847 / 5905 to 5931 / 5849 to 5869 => 0.7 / 3.58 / 3.29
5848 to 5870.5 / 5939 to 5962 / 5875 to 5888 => 0.4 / 3.37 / 3.44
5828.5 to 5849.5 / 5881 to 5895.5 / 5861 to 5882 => -2.1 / 3.55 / 2.84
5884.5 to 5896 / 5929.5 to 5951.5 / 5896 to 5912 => -1.5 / 2.68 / 3.35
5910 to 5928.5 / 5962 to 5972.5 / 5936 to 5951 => 0.3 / 3.33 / 3.47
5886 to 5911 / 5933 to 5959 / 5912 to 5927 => -1.0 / 2.93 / 3.38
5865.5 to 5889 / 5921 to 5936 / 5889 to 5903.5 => 1.9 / 3.28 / 3.38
